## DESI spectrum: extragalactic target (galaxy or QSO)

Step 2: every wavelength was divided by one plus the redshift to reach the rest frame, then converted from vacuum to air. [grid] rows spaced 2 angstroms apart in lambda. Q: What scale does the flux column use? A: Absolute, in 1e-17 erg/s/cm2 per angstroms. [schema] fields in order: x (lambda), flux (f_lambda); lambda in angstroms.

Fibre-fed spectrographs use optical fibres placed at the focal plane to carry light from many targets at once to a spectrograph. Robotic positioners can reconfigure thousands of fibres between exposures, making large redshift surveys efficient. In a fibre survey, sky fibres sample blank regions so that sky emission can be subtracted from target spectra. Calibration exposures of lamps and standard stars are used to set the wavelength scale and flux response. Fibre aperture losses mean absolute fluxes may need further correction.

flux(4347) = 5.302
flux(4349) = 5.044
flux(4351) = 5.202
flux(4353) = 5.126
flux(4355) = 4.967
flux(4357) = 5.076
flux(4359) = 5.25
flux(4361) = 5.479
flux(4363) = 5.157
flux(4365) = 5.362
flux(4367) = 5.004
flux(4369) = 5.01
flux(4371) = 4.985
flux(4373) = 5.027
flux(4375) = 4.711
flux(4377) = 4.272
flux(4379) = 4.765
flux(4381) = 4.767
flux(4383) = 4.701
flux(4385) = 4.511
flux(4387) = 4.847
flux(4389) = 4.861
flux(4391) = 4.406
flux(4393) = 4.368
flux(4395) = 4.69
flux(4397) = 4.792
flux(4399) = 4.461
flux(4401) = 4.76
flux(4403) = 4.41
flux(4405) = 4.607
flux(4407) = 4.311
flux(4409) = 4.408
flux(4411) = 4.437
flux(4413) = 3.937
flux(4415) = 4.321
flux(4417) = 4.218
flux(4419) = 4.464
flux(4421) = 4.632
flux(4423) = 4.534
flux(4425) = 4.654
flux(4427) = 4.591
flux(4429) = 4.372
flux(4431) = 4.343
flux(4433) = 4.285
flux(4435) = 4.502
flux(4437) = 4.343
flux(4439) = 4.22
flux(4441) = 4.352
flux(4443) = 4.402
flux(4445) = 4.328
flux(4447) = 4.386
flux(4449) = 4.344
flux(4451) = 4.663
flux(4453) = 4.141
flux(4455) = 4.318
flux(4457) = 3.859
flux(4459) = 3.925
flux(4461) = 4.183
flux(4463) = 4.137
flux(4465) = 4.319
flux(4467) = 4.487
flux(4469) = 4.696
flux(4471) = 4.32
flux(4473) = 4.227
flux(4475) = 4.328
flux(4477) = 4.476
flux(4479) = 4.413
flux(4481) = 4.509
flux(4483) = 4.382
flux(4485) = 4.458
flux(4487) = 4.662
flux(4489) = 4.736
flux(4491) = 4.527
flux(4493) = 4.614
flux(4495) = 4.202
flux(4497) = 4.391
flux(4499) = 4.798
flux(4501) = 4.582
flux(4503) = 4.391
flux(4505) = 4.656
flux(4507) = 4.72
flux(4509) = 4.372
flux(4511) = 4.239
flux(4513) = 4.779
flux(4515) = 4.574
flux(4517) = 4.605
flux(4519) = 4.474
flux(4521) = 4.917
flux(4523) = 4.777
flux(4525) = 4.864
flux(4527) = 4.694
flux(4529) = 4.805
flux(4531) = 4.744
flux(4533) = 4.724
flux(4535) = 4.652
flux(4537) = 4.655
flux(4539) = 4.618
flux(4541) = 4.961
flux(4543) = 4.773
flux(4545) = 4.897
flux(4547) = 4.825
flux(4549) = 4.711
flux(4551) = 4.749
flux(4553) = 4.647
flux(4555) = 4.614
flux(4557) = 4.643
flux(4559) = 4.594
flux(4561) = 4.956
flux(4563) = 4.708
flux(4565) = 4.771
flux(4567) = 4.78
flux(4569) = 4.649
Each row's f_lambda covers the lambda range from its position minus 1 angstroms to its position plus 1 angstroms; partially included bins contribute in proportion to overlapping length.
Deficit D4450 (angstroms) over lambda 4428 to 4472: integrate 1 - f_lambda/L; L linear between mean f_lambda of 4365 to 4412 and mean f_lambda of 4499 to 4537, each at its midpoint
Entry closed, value 3.3 angstroms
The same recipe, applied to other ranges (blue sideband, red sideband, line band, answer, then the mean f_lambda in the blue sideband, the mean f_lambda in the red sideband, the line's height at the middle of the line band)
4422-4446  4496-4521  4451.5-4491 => 1.2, 4.41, 4.56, 4.49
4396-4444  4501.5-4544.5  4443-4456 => 0.4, 4.43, 4.67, 4.5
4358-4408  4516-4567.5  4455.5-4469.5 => 1.6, 4.78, 4.74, 4.76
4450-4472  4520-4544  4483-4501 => -0.2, 4.28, 4.77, 4.49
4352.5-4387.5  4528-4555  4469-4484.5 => 1.3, 4.94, 4.75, 4.82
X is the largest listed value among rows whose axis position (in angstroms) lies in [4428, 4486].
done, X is 4.696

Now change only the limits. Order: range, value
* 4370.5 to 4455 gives 5.027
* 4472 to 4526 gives 4.917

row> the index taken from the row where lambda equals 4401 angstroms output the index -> 4.76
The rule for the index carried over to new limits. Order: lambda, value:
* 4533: 4.724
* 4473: 4.227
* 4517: 4.605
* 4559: 4.594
